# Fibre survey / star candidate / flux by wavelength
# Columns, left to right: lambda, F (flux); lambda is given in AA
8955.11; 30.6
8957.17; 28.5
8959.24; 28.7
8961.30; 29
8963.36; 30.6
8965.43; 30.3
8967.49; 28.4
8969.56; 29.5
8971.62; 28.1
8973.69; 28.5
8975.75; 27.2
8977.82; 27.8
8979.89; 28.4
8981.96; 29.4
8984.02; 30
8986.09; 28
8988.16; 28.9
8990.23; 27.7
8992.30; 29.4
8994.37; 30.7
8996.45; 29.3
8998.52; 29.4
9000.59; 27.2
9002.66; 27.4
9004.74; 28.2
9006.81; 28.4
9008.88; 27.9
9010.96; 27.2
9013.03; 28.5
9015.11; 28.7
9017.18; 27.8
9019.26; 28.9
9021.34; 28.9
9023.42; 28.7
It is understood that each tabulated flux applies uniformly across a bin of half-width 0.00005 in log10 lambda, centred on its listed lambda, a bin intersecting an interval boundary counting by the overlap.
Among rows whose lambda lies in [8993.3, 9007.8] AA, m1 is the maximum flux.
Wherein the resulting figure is 30.7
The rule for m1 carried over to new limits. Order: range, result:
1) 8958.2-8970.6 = 30.6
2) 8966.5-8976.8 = 29.5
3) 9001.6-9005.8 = 28.2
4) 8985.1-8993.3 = 29.4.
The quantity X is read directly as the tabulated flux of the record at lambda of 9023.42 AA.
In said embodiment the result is 28.7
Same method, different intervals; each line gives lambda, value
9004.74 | 28.2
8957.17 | 28.5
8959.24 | 28.7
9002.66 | 27.4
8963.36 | 30.6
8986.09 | 28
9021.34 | 28.9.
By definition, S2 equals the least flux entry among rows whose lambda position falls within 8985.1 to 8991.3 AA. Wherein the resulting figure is 27.7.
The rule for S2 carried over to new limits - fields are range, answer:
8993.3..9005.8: 27.2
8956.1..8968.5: 28.4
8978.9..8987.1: 28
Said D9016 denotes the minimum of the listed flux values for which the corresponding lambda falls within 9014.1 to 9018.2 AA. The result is 27.8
